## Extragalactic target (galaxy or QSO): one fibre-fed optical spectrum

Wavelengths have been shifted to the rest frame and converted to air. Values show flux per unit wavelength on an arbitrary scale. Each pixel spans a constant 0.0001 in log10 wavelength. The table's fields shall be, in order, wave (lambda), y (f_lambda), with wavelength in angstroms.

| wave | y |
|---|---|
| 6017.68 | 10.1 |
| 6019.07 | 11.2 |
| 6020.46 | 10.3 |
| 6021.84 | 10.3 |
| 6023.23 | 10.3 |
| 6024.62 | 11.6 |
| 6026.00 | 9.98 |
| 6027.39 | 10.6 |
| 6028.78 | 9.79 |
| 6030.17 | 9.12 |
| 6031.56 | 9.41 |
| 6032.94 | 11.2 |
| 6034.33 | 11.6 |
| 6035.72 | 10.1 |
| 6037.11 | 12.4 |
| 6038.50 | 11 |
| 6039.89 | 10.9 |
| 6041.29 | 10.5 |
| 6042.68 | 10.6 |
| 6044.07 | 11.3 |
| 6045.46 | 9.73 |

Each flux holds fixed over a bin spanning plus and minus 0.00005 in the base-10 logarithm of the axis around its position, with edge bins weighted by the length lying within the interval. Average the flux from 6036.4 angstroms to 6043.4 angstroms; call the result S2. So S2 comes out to 11.1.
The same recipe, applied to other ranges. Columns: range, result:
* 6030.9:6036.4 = 10.6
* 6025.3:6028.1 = 10.3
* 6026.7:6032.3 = 9.75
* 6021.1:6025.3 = 10.7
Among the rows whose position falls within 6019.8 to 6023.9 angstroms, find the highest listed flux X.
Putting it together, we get 10.3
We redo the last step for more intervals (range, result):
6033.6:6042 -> 12.4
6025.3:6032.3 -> 10.6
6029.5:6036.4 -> 11.6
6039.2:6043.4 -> 10.9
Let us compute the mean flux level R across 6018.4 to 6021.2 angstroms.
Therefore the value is 10.7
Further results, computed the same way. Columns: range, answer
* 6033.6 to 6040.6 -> 11.2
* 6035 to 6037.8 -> 11.2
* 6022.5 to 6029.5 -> 10.4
